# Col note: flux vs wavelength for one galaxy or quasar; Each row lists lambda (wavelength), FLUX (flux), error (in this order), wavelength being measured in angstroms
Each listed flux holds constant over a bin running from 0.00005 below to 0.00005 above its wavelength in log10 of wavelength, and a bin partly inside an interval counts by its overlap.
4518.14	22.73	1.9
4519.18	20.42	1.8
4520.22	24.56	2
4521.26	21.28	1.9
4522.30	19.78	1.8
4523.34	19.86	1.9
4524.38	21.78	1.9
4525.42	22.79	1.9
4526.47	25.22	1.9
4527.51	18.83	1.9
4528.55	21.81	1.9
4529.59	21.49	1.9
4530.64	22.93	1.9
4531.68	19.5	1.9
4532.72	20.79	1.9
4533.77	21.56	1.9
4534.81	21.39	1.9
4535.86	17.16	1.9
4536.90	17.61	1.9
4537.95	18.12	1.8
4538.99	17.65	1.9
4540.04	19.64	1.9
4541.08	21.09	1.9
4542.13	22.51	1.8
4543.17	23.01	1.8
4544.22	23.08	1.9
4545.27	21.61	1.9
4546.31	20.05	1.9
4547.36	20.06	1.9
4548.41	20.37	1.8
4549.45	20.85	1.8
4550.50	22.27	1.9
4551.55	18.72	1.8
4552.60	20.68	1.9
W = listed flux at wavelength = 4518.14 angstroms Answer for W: 22.73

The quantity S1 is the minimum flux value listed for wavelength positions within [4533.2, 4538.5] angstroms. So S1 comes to 17.16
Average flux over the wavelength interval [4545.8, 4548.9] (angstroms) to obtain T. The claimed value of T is 20.1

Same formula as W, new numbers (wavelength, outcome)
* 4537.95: 18.12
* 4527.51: 18.83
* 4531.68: 19.5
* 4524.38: 21.78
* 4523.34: 19.86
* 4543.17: 23.01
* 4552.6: 20.68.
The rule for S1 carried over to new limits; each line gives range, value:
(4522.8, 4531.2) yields 18.83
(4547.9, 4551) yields 20.37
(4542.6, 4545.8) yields 21.61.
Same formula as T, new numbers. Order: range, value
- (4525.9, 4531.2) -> 22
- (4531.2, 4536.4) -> 20.1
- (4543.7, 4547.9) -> 21.2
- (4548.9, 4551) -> 21.6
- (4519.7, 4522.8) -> 21.9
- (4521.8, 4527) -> 21.9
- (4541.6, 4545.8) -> 22.5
